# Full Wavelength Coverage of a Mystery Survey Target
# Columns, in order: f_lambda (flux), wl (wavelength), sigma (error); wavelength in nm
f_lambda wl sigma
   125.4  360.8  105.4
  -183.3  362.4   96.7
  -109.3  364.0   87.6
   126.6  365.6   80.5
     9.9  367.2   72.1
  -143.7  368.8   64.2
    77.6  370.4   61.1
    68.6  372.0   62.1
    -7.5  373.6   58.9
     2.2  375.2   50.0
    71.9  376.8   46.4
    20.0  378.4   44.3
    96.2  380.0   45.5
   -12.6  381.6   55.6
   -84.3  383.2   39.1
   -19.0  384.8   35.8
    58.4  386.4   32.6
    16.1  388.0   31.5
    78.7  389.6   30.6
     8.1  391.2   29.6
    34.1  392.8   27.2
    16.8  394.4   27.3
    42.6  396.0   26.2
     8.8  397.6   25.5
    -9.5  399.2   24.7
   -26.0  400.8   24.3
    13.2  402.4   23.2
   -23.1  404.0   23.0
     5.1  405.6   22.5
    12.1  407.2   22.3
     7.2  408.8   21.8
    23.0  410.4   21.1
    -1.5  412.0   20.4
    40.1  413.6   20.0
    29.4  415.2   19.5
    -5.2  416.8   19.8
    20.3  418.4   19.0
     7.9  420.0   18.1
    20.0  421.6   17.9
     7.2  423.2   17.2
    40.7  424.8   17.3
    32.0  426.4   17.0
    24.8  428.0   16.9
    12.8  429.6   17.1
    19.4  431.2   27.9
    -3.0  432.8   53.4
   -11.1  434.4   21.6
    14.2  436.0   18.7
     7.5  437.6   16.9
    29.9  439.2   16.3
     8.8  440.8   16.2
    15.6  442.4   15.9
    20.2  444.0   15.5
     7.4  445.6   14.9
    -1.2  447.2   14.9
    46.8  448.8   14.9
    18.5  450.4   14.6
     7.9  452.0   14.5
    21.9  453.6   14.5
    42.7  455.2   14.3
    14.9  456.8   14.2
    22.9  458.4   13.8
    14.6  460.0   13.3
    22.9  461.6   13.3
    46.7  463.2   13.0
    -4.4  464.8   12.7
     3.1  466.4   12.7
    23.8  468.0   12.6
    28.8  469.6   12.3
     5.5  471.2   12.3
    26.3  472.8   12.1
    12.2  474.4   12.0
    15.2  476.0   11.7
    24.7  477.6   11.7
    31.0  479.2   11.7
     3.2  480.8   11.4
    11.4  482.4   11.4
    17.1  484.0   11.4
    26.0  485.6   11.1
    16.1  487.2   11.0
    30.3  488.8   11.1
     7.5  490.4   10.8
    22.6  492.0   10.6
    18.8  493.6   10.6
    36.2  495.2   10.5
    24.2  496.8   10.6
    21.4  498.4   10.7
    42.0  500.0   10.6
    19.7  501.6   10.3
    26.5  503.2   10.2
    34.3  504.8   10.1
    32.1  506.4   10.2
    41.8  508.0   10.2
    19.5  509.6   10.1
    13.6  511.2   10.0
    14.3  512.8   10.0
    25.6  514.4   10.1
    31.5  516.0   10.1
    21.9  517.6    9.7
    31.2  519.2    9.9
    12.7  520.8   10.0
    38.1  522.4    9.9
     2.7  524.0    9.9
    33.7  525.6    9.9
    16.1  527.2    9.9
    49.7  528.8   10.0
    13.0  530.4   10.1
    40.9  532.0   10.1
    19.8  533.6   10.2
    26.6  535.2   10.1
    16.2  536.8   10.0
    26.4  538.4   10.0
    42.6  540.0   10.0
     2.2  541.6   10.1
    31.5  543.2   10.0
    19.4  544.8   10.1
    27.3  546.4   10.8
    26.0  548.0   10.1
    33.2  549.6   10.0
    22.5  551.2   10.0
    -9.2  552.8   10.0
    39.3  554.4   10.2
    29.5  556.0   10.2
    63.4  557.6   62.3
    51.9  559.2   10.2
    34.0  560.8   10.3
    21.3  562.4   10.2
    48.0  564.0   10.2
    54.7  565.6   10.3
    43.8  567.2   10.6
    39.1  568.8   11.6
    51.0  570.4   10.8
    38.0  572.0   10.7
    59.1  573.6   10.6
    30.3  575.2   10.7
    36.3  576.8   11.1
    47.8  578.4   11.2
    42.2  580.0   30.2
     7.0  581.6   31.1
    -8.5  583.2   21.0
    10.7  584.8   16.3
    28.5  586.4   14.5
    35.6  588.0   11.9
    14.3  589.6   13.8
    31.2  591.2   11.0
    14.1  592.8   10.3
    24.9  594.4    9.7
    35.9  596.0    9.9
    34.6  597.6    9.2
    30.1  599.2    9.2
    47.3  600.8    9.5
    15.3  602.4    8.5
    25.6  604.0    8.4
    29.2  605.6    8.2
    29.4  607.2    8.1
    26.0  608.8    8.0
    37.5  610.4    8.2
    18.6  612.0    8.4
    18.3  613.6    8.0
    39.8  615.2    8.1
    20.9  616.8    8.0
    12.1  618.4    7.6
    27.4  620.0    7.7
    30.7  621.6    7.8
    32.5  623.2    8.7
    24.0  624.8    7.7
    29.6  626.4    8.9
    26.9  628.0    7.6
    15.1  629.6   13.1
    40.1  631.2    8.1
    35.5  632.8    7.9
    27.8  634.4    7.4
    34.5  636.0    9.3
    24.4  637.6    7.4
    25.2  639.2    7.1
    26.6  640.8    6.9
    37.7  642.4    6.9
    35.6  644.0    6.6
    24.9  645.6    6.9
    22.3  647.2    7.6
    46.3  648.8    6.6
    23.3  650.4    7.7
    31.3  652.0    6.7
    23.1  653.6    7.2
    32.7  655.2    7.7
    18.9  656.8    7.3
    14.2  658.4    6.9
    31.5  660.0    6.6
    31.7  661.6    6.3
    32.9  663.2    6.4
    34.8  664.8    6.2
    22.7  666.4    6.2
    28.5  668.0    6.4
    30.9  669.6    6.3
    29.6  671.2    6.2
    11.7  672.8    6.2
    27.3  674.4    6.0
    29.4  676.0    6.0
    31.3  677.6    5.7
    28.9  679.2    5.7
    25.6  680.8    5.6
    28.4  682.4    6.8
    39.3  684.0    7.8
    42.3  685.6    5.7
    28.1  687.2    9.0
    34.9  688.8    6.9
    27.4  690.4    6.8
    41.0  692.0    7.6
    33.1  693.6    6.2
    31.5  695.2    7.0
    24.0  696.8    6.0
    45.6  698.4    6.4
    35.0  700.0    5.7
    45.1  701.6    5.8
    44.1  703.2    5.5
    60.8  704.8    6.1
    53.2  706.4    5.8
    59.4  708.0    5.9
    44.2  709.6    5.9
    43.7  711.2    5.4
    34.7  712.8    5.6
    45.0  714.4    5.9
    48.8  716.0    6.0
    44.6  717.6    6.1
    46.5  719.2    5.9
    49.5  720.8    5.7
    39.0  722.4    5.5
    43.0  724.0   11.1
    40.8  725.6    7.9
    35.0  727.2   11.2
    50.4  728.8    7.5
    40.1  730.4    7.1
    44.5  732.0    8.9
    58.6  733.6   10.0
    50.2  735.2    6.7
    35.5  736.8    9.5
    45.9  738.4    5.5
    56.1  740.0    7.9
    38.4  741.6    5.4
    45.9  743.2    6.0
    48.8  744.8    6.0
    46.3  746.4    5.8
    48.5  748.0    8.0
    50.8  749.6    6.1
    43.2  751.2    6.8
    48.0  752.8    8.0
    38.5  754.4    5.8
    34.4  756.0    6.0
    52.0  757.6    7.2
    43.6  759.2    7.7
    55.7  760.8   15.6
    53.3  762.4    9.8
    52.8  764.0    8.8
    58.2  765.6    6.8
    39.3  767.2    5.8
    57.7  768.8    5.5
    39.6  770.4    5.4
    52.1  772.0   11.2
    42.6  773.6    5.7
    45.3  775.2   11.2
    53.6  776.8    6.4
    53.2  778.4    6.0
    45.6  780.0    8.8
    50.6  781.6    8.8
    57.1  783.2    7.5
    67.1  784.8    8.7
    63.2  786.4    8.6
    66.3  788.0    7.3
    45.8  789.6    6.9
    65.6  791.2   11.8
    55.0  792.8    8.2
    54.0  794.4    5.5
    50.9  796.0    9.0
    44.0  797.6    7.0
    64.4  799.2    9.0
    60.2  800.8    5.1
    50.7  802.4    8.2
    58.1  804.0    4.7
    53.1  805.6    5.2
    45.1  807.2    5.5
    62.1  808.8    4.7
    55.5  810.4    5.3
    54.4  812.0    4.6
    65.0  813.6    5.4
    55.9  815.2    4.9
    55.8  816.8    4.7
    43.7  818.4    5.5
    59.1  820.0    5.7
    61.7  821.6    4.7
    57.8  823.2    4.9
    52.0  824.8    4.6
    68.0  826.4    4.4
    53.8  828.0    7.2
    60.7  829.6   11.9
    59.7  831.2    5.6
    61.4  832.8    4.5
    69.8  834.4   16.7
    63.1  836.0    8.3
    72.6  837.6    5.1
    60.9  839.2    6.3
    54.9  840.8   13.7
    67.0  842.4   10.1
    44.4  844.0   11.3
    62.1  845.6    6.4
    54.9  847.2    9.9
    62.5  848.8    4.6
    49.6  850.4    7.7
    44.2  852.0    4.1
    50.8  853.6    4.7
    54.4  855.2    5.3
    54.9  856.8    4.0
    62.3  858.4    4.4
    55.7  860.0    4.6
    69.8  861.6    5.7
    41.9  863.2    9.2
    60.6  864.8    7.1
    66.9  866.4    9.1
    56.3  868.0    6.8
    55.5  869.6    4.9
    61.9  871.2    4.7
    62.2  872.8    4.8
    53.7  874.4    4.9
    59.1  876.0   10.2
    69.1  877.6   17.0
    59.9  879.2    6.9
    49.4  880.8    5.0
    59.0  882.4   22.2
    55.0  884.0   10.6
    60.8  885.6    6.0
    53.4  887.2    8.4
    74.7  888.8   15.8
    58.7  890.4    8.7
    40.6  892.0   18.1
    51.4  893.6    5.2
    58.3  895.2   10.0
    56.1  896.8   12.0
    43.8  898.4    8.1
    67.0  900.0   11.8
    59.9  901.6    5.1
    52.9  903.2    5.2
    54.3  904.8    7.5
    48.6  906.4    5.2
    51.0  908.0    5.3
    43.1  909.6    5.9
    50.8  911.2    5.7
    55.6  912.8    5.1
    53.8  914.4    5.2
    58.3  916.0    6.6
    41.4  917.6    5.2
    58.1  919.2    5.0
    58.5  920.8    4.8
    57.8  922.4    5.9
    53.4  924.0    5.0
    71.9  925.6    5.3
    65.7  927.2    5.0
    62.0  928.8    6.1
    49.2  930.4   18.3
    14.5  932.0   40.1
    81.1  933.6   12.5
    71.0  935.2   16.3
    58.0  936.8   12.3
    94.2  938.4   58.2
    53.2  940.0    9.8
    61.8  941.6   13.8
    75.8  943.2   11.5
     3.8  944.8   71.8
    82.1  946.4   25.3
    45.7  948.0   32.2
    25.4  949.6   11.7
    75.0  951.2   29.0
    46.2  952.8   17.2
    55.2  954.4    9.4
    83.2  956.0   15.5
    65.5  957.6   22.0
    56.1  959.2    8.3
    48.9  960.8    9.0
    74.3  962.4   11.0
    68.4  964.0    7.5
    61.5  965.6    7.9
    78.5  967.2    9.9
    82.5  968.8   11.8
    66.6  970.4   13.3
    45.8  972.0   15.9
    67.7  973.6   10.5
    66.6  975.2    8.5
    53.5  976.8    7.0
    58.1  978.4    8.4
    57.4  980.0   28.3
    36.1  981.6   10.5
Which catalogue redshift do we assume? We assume 0.75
